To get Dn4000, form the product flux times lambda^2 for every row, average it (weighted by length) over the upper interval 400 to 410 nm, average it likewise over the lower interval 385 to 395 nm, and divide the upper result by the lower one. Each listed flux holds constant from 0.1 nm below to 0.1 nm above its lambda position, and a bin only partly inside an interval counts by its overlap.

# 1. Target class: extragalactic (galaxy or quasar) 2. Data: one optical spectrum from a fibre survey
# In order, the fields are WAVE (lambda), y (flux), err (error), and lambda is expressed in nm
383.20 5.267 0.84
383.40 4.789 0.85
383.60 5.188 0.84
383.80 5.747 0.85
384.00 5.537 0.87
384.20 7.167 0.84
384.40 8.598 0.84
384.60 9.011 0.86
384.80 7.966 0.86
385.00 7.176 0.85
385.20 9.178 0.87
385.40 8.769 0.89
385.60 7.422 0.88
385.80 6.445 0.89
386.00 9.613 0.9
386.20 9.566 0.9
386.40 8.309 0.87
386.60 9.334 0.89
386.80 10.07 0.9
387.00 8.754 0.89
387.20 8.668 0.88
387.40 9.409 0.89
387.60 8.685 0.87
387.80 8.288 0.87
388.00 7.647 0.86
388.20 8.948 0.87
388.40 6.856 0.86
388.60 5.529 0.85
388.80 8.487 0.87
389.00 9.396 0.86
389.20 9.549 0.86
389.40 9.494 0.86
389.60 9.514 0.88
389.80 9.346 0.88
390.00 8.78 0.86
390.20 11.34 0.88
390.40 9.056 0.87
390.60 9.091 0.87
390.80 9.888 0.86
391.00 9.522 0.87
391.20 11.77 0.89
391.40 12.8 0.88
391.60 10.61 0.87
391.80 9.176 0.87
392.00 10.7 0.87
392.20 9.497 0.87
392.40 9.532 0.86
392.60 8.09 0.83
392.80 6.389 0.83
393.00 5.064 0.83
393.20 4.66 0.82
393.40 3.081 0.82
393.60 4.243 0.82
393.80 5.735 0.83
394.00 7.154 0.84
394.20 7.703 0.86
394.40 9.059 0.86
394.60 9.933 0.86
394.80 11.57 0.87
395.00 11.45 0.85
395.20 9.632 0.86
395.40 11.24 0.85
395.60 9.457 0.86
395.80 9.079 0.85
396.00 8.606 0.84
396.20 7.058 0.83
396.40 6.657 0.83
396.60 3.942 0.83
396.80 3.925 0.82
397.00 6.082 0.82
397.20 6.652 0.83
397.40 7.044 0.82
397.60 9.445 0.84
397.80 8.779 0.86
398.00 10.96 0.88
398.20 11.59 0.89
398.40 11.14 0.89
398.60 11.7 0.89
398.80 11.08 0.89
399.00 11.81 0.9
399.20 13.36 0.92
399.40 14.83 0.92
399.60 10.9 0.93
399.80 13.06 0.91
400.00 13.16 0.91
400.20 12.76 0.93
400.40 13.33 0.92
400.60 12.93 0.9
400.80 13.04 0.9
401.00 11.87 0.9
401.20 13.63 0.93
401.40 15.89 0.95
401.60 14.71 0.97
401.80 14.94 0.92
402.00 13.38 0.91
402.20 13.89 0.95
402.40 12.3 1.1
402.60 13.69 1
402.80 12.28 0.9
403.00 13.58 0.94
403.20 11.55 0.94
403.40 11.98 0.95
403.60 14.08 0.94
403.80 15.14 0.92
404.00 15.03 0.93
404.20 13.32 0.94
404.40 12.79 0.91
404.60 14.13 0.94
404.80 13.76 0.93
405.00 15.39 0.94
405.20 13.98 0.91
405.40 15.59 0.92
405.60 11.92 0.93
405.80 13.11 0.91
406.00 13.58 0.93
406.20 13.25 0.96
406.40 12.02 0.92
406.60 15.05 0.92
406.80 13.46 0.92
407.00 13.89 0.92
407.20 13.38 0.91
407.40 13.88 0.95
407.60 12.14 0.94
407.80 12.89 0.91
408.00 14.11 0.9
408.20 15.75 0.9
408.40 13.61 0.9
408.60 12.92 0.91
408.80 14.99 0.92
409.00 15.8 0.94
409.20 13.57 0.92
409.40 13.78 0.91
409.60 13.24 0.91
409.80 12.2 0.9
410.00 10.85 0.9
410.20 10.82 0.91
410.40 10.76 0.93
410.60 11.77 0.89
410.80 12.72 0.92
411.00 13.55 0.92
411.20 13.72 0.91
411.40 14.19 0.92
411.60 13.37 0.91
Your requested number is 1.70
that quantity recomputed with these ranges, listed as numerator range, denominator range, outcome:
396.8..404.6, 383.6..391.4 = 1.51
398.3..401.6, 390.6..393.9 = 1.63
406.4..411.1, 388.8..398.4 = 1.66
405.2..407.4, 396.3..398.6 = 1.77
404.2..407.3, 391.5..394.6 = 1.95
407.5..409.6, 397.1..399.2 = 1.44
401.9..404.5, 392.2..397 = 1.84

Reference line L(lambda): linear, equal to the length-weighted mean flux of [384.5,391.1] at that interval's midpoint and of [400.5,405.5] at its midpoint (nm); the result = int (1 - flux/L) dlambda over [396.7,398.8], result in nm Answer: 0.560 nm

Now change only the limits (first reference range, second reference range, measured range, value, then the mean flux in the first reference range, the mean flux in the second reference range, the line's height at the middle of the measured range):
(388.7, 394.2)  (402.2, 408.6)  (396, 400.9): 0.44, 8.58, 13.6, 11.1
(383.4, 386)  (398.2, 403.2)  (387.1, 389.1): 0.08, 7.34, 13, 8.54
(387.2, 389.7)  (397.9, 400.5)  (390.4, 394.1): 0.58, 8.49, 12.3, 9.83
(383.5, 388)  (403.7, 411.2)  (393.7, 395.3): 0.20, 8.12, 13.5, 10.3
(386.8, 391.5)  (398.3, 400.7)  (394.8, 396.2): 0.17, 9.19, 12.5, 11.2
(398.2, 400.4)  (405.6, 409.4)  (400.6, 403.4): -0.12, 12.4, 13.7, 12.8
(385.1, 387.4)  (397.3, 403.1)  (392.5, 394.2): 0.79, 8.77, 12.5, 10.6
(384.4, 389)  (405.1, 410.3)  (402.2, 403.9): -0.11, 8.4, 13.5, 12.3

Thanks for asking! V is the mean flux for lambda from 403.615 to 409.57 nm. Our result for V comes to 13.9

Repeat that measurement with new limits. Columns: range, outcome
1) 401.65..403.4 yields 13.2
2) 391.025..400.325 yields 9.19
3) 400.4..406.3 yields 13.6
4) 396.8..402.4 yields 11.8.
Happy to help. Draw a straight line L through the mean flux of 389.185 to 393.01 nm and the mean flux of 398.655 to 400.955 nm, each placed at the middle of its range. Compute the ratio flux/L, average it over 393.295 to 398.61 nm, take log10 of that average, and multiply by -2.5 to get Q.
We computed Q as 0.353 mag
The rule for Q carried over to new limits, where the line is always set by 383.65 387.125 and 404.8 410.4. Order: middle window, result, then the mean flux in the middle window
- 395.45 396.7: 0.366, 7.62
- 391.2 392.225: -0.119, 10.8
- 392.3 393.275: 0.406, 6.8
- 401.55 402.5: -0.140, 13.8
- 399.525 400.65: -0.094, 12.7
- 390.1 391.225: -0.068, 10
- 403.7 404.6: -0.116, 14.1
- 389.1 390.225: -0.047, 9.56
